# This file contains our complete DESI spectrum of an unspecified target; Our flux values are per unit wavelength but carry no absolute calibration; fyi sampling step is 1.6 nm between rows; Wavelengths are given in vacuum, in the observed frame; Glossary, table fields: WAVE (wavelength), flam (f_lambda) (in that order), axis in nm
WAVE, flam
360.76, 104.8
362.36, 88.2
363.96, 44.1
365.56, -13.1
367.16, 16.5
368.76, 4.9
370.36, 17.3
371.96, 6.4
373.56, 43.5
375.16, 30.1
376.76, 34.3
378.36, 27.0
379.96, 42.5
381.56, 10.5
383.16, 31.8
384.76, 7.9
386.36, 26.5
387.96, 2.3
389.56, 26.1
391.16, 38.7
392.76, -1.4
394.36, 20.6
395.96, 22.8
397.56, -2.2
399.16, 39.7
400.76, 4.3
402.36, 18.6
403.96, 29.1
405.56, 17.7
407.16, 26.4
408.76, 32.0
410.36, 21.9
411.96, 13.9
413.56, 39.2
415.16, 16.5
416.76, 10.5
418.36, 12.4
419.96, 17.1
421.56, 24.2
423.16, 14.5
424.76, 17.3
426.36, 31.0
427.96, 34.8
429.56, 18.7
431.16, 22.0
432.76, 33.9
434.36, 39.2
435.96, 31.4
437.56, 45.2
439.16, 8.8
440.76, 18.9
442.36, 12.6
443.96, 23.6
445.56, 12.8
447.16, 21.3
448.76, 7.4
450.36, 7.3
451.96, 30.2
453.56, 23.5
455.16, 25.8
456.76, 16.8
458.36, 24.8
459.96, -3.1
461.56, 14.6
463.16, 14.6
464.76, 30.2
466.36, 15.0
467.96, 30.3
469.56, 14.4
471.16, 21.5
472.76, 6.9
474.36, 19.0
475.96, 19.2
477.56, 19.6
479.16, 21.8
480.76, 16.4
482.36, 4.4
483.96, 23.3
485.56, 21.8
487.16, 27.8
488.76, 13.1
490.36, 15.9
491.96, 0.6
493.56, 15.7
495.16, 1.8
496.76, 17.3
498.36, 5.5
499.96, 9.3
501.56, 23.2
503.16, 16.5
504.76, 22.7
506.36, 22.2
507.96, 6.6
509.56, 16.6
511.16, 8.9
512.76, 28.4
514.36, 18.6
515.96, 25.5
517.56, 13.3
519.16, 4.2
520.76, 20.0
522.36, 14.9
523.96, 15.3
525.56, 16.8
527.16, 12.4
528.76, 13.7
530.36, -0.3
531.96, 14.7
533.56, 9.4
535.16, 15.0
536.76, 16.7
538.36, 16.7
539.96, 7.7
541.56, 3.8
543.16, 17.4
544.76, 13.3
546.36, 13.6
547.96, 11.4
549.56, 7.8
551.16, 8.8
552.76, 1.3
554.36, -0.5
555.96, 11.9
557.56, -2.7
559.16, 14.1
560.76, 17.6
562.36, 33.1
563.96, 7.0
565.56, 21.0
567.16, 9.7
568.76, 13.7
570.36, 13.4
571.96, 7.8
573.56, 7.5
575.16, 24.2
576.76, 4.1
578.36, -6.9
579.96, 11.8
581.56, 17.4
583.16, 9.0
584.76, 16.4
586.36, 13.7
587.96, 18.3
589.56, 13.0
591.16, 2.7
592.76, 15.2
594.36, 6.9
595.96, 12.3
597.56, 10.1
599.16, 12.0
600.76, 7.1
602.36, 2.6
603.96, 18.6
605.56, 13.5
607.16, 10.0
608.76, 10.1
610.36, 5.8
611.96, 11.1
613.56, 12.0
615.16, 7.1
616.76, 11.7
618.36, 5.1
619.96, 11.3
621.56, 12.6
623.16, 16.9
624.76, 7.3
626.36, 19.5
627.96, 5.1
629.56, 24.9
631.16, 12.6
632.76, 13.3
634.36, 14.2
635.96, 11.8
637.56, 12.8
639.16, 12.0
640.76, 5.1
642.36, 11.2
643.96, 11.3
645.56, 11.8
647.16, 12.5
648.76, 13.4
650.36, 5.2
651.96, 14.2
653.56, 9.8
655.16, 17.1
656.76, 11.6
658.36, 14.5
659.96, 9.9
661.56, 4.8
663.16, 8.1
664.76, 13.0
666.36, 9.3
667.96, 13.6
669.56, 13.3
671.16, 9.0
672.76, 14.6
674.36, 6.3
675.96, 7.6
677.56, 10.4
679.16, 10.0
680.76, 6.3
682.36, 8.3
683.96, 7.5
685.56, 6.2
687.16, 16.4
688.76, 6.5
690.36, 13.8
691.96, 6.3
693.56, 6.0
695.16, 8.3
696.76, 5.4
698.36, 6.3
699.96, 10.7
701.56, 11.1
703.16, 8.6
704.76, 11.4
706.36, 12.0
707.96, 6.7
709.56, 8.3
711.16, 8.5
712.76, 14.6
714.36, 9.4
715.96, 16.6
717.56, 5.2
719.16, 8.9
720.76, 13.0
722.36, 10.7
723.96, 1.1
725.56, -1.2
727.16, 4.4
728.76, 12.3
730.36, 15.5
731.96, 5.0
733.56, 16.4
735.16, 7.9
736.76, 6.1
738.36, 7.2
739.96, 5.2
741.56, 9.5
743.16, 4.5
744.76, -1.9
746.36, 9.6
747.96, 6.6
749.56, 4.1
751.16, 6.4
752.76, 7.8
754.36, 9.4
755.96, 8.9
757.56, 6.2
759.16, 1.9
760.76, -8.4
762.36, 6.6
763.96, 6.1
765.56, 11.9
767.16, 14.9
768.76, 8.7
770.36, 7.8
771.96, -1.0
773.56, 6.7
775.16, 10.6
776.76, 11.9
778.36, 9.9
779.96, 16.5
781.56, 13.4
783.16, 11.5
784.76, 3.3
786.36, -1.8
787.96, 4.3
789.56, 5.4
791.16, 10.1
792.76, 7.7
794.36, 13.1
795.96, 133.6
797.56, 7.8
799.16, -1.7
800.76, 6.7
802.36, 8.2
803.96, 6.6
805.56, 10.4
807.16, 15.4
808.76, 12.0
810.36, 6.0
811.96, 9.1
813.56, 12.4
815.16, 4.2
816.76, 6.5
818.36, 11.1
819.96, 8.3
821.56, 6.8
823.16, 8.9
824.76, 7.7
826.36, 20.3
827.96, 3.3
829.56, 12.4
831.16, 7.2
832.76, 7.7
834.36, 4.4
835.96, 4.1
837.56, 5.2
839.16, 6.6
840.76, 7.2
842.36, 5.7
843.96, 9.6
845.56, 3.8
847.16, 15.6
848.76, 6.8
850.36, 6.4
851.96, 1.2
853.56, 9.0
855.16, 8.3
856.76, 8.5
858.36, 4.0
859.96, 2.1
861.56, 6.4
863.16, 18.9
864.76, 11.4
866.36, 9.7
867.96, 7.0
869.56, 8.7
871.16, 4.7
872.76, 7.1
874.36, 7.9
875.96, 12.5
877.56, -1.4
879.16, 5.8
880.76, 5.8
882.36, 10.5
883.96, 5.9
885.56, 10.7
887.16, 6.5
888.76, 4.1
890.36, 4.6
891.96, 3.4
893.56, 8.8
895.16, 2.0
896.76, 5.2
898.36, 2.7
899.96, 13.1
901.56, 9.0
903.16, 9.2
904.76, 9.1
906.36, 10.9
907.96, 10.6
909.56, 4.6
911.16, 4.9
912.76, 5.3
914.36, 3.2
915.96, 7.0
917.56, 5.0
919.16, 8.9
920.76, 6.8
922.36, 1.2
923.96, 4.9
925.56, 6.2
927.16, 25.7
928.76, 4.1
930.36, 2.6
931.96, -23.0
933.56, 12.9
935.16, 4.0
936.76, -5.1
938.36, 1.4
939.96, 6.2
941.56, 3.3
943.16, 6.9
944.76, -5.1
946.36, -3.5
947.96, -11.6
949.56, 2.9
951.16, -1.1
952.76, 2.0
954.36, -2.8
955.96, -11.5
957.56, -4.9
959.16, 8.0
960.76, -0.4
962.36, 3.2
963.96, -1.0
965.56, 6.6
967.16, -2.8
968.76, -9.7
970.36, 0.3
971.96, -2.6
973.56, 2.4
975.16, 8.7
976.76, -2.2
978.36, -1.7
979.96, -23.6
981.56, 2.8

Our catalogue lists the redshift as 1.13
